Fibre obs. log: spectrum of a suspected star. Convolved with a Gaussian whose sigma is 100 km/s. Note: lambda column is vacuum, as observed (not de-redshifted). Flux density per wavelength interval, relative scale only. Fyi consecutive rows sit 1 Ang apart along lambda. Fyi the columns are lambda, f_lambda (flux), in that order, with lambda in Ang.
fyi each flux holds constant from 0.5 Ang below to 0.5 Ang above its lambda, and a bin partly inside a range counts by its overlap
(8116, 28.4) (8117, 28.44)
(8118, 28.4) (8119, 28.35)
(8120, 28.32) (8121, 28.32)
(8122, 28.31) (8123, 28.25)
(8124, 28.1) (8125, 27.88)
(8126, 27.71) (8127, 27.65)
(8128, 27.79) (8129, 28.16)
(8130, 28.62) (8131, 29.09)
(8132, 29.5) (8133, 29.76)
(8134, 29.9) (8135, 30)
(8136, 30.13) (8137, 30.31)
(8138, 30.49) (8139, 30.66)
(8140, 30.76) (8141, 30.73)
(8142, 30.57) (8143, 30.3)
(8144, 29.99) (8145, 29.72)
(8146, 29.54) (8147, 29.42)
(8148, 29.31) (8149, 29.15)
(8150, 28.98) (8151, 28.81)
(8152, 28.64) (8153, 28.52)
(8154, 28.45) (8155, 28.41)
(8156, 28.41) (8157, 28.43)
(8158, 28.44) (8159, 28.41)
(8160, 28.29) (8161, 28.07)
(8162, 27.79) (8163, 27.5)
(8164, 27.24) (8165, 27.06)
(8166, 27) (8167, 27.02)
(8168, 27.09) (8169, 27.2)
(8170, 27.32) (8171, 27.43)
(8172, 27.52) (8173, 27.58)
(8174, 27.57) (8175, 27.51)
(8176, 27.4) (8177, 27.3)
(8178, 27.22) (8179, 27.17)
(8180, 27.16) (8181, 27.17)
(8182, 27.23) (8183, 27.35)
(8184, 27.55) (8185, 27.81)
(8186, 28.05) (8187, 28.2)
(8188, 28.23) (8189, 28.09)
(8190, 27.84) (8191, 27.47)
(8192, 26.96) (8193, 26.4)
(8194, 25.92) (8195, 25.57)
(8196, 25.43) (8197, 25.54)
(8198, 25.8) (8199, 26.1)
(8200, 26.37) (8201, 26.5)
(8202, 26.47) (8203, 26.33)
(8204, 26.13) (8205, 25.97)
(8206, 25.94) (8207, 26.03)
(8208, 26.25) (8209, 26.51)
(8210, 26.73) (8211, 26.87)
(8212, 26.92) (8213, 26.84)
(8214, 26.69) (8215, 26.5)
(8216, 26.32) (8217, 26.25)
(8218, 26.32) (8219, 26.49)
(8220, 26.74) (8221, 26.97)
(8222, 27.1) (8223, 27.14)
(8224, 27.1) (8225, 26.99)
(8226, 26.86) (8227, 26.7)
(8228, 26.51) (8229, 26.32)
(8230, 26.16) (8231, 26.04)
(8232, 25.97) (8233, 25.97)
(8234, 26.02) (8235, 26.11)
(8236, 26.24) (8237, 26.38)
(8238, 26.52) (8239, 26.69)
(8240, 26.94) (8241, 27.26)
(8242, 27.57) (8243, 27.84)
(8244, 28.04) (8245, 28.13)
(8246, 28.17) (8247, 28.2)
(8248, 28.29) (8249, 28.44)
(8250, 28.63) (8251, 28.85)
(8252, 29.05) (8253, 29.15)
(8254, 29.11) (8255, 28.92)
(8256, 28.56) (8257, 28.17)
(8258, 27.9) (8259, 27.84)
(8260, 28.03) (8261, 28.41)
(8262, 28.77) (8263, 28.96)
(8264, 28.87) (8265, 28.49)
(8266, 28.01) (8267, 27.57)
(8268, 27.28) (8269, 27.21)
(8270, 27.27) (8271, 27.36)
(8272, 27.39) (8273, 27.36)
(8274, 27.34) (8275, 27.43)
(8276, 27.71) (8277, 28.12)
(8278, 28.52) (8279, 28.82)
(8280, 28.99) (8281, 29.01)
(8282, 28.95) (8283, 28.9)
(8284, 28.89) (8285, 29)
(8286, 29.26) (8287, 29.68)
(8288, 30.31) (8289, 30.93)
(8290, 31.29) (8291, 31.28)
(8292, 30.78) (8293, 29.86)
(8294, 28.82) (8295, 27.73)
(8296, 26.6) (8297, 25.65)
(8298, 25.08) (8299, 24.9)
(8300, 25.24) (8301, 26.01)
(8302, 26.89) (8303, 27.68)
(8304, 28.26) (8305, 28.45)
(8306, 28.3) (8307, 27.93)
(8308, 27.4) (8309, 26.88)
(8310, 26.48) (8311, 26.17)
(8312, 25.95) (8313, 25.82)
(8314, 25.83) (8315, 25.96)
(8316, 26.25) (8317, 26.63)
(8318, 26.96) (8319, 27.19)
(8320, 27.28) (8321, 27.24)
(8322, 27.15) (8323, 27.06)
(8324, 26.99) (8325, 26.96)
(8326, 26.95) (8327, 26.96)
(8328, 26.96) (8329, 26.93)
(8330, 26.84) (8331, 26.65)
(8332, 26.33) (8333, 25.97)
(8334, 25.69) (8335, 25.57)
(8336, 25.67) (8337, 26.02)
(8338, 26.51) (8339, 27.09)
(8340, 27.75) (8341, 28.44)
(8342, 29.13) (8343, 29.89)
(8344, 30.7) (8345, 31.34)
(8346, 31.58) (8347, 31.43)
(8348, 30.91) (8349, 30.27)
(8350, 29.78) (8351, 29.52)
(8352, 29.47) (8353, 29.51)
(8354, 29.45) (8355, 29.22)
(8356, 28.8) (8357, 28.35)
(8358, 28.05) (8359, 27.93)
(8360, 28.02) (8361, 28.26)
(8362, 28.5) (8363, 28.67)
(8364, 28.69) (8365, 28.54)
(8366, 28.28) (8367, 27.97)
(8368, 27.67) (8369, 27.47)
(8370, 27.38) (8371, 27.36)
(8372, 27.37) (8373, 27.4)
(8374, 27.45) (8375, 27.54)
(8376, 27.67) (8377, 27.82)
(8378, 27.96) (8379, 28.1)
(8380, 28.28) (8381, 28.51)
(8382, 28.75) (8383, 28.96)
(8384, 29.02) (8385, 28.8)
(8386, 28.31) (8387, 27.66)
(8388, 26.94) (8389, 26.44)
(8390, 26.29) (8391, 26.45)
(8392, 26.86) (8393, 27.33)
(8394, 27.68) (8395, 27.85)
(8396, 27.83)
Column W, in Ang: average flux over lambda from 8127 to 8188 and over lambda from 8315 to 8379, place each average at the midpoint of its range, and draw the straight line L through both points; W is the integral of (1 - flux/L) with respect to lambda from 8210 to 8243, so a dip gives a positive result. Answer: 1.9 Ang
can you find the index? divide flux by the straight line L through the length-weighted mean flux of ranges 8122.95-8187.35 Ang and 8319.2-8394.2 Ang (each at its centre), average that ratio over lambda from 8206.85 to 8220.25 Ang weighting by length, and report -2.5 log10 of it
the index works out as 0.07 mag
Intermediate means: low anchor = 28.4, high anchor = 28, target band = 26.5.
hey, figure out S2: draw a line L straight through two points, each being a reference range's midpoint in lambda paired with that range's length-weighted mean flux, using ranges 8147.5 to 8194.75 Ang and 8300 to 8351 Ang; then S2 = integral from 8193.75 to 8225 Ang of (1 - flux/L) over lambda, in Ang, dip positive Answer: 1.44 Ang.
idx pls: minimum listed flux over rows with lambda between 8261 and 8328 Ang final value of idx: 24.9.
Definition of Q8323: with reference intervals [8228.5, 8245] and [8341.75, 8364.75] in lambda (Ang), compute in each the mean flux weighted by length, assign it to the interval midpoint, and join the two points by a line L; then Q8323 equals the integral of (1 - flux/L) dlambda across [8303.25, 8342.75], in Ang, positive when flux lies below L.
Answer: 2.5 Ang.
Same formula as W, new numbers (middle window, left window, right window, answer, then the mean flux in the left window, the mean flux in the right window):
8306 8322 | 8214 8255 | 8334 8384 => 0.7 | 27.2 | 28.4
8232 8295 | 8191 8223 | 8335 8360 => -1.9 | 26.4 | 28.9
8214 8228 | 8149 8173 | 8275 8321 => 0.6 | 27.9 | 27.8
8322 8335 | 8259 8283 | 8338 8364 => 1.0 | 28.1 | 29.2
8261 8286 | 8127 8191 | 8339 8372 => 0.5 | 28.4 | 29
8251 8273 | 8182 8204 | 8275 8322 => -0.6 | 26.8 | 27.8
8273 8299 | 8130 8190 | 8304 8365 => -0.6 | 28.5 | 27.8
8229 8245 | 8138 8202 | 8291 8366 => 0.7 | 27.9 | 27.7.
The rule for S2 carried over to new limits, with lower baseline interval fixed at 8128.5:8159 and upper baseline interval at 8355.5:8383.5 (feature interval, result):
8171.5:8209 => 2.9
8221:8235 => 1.2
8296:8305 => 0.7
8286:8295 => -0.5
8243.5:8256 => 0.1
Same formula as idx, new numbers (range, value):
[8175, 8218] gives 25.43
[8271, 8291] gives 27.34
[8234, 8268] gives 26.02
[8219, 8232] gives 25.97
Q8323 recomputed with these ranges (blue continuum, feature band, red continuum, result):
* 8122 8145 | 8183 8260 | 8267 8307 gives 4.35 Ang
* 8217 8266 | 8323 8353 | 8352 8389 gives -0.08 Ang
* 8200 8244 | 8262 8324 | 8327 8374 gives -0.68 Ang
